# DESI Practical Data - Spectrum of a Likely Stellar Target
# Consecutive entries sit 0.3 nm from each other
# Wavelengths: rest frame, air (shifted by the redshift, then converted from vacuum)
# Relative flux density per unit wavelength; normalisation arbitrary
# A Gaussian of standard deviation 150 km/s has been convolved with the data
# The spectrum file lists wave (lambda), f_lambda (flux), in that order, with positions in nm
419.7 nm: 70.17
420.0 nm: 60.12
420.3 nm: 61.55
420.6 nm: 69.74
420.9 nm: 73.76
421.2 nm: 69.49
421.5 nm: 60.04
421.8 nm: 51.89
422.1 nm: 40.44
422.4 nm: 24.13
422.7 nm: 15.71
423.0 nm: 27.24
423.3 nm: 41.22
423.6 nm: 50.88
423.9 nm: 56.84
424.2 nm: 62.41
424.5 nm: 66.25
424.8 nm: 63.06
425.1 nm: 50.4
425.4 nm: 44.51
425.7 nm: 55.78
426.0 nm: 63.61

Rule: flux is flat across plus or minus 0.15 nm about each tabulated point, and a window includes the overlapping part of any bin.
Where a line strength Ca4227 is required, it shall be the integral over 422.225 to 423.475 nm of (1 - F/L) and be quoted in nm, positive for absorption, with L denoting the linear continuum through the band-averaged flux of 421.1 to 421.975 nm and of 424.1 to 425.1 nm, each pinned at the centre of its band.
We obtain 0.68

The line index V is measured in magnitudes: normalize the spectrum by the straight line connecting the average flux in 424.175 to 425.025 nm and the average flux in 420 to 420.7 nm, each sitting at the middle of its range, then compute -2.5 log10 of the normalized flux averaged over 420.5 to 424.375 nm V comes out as 0.28 mag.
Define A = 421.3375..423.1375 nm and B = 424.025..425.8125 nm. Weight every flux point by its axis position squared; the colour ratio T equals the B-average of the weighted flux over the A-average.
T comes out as 1.6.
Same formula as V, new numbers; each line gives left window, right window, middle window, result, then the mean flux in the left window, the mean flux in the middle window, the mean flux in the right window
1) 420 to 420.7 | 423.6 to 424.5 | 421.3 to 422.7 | 0.43 mag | 64.2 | 42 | 59.3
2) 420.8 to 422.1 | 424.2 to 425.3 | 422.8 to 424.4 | 0.26 mag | 60.7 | 47.3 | 59.5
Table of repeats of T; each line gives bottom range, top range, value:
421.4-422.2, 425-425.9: 1.02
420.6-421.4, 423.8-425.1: 0.88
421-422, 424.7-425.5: 0.89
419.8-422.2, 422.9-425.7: 0.86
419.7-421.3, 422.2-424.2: 0.58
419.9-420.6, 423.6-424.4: 0.95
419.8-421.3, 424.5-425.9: 0.84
